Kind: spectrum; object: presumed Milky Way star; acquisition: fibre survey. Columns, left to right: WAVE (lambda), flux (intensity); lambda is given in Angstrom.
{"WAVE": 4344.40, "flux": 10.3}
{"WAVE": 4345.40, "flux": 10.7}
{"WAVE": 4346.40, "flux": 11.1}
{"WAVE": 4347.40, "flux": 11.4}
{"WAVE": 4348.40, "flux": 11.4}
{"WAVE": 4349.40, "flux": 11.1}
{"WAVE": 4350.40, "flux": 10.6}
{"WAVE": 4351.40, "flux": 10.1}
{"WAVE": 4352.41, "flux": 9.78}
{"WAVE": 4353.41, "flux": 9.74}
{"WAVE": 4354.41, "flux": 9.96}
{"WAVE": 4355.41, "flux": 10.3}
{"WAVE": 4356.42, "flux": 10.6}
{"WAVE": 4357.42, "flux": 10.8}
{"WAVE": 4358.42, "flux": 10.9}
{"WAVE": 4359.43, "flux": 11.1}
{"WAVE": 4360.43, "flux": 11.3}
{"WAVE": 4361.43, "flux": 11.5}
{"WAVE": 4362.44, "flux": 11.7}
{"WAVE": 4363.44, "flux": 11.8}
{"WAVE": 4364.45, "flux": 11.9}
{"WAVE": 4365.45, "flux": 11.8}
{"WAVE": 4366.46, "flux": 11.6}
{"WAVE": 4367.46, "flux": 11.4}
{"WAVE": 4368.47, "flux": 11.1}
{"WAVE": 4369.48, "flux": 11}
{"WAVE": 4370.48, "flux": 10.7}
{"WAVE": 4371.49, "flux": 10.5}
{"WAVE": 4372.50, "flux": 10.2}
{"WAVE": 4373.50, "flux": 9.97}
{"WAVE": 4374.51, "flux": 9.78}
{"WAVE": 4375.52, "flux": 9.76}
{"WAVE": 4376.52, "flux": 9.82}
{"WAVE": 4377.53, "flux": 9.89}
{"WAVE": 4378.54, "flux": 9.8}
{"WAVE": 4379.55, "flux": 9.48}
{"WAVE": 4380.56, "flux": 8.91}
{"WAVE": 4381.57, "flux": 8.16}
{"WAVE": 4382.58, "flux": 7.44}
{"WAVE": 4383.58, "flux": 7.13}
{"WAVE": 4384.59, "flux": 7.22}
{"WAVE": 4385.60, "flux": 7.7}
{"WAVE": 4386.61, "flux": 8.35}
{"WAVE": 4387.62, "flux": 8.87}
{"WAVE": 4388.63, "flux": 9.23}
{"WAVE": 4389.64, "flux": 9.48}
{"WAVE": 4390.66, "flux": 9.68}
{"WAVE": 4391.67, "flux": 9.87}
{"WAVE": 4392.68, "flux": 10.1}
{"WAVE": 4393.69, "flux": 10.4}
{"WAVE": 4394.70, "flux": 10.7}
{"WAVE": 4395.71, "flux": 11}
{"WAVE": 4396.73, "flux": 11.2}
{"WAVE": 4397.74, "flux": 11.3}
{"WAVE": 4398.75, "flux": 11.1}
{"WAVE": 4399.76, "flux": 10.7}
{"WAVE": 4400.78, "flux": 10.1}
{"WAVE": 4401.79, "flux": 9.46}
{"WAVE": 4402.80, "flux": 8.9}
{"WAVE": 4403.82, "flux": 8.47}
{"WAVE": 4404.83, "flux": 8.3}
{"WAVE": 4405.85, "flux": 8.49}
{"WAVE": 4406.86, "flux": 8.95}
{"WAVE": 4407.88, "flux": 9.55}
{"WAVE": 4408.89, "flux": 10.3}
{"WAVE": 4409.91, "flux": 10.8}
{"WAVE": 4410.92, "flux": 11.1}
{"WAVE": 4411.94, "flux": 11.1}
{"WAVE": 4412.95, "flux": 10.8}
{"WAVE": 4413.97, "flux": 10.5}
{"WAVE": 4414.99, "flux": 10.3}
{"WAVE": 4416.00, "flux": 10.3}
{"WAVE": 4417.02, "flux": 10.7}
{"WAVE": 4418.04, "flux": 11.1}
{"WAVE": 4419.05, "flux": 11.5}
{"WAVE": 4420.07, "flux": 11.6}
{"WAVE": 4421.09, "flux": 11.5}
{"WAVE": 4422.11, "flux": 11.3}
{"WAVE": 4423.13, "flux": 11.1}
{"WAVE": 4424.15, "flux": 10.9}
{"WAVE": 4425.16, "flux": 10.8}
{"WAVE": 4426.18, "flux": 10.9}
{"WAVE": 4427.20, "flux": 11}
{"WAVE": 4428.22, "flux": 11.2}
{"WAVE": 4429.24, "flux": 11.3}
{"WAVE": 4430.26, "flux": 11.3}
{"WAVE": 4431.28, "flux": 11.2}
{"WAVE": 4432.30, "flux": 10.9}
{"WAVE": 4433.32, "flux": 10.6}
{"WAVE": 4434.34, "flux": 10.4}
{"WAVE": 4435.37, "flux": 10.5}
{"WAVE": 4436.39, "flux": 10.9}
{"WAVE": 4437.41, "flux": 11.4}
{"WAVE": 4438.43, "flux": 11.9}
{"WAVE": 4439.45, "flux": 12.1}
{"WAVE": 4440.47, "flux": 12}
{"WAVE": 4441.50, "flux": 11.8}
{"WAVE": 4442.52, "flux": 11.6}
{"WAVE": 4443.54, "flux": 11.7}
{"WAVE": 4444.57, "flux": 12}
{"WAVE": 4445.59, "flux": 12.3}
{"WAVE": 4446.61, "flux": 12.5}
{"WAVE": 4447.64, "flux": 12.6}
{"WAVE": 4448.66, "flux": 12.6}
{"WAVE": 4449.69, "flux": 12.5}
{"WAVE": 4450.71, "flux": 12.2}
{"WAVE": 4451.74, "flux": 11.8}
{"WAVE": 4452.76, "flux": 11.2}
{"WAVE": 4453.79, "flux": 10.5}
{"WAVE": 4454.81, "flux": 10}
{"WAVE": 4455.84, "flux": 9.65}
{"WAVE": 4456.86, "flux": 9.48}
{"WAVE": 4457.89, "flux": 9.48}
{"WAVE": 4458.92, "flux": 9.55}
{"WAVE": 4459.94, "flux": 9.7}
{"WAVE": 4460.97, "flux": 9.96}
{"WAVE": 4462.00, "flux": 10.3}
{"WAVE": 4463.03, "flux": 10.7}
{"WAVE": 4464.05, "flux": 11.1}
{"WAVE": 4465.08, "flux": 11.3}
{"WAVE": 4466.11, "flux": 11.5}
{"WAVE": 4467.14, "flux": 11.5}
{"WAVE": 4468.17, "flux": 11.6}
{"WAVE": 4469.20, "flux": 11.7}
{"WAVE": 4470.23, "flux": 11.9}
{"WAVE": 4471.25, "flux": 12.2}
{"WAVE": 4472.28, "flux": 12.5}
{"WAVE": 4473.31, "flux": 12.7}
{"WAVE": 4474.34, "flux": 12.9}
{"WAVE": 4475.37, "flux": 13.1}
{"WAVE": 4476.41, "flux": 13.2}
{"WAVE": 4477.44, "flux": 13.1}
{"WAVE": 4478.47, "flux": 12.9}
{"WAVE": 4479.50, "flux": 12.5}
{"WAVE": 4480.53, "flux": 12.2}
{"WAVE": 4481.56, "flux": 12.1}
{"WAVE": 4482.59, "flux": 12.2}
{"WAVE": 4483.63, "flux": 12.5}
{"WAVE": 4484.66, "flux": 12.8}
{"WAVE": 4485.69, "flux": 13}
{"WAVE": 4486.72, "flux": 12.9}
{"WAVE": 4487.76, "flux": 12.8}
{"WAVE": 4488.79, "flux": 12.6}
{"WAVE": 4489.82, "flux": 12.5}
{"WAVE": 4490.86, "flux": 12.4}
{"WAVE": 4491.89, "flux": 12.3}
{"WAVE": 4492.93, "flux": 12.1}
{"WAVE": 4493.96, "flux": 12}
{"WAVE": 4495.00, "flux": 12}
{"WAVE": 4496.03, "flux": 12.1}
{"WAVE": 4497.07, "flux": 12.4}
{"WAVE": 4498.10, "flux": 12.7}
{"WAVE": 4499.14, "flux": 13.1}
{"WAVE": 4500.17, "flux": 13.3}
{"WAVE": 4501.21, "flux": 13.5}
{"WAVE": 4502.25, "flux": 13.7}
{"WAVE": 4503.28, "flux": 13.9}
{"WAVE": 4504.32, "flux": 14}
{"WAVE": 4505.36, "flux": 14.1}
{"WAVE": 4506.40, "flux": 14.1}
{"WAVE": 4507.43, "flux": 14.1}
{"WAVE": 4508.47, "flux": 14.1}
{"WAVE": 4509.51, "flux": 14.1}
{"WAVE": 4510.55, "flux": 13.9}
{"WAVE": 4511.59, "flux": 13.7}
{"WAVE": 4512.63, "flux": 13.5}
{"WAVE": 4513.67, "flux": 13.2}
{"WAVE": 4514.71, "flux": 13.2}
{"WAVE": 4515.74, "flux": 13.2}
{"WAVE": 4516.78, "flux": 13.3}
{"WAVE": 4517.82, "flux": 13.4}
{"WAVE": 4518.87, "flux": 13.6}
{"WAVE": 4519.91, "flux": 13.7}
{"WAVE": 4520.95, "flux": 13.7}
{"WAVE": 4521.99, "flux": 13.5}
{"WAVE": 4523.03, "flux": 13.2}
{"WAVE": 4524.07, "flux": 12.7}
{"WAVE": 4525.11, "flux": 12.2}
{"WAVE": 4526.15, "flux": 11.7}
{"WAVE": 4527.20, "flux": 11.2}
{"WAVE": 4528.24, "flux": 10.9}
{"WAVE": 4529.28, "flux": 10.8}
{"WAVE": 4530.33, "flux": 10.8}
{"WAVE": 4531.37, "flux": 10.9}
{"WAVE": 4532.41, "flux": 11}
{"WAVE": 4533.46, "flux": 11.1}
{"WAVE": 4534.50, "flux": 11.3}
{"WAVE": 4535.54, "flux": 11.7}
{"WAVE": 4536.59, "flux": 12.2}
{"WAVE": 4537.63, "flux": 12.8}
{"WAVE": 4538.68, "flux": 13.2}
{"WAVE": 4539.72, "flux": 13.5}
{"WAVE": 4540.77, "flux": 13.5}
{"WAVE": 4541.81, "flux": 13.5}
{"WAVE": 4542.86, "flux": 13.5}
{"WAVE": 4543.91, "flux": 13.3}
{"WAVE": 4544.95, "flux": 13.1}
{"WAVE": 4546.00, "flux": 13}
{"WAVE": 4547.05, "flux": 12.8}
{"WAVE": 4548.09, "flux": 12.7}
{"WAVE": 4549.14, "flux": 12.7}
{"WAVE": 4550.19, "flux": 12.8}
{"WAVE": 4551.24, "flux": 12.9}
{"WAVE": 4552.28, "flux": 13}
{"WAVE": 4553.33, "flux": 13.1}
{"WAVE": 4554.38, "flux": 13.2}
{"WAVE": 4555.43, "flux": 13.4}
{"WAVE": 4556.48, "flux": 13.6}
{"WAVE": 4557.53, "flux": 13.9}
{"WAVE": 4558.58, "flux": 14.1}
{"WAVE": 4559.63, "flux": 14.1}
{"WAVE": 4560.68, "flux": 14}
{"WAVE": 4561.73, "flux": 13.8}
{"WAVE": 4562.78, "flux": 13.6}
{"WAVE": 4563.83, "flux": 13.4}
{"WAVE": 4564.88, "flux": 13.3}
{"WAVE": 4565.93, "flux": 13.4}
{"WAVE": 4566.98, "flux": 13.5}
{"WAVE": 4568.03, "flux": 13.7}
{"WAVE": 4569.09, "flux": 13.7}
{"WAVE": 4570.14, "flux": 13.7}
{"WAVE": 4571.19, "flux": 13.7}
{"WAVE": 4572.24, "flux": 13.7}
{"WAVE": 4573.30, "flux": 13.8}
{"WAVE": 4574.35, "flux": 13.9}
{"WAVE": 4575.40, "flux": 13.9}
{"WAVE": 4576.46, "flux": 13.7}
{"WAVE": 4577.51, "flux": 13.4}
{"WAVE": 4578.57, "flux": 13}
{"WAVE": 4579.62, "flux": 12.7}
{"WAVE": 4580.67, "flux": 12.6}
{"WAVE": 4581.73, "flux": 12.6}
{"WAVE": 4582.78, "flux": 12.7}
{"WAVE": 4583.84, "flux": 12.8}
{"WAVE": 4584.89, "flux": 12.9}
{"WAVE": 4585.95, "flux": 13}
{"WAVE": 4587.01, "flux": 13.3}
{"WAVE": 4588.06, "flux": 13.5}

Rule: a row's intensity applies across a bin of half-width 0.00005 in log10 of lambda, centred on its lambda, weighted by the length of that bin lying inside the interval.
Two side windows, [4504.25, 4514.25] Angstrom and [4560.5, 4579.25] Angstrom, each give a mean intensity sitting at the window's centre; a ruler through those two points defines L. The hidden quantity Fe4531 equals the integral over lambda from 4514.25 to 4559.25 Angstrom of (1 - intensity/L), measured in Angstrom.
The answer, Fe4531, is 3.3 Angstrom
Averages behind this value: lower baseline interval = 13.9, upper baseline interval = 13.6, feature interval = 12.7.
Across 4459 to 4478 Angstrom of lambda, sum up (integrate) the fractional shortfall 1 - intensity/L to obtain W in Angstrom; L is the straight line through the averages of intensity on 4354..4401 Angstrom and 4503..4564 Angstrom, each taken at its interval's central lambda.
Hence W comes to 0.25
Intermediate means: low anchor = 10.2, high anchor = 13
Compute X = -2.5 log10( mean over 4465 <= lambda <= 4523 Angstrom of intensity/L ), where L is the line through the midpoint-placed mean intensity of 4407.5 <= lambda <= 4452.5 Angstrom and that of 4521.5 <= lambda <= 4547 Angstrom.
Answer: -0.09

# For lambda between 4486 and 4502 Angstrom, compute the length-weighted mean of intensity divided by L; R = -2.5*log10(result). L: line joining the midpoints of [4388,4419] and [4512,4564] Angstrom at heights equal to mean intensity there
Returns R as -0.06 mag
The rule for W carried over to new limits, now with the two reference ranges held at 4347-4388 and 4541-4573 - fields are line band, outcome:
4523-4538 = 1.60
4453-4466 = 1.70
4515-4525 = -0.42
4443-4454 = -0.46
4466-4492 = -0.84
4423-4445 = 0.10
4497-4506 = -0.73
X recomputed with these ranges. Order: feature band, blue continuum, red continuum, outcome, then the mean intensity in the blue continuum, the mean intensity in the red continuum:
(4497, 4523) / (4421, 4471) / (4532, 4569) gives -0.103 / 11.2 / 13.1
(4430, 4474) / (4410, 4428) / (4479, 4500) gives 0.036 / 11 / 12.5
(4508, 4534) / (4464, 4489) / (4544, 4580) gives 0.022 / 12.4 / 13.4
